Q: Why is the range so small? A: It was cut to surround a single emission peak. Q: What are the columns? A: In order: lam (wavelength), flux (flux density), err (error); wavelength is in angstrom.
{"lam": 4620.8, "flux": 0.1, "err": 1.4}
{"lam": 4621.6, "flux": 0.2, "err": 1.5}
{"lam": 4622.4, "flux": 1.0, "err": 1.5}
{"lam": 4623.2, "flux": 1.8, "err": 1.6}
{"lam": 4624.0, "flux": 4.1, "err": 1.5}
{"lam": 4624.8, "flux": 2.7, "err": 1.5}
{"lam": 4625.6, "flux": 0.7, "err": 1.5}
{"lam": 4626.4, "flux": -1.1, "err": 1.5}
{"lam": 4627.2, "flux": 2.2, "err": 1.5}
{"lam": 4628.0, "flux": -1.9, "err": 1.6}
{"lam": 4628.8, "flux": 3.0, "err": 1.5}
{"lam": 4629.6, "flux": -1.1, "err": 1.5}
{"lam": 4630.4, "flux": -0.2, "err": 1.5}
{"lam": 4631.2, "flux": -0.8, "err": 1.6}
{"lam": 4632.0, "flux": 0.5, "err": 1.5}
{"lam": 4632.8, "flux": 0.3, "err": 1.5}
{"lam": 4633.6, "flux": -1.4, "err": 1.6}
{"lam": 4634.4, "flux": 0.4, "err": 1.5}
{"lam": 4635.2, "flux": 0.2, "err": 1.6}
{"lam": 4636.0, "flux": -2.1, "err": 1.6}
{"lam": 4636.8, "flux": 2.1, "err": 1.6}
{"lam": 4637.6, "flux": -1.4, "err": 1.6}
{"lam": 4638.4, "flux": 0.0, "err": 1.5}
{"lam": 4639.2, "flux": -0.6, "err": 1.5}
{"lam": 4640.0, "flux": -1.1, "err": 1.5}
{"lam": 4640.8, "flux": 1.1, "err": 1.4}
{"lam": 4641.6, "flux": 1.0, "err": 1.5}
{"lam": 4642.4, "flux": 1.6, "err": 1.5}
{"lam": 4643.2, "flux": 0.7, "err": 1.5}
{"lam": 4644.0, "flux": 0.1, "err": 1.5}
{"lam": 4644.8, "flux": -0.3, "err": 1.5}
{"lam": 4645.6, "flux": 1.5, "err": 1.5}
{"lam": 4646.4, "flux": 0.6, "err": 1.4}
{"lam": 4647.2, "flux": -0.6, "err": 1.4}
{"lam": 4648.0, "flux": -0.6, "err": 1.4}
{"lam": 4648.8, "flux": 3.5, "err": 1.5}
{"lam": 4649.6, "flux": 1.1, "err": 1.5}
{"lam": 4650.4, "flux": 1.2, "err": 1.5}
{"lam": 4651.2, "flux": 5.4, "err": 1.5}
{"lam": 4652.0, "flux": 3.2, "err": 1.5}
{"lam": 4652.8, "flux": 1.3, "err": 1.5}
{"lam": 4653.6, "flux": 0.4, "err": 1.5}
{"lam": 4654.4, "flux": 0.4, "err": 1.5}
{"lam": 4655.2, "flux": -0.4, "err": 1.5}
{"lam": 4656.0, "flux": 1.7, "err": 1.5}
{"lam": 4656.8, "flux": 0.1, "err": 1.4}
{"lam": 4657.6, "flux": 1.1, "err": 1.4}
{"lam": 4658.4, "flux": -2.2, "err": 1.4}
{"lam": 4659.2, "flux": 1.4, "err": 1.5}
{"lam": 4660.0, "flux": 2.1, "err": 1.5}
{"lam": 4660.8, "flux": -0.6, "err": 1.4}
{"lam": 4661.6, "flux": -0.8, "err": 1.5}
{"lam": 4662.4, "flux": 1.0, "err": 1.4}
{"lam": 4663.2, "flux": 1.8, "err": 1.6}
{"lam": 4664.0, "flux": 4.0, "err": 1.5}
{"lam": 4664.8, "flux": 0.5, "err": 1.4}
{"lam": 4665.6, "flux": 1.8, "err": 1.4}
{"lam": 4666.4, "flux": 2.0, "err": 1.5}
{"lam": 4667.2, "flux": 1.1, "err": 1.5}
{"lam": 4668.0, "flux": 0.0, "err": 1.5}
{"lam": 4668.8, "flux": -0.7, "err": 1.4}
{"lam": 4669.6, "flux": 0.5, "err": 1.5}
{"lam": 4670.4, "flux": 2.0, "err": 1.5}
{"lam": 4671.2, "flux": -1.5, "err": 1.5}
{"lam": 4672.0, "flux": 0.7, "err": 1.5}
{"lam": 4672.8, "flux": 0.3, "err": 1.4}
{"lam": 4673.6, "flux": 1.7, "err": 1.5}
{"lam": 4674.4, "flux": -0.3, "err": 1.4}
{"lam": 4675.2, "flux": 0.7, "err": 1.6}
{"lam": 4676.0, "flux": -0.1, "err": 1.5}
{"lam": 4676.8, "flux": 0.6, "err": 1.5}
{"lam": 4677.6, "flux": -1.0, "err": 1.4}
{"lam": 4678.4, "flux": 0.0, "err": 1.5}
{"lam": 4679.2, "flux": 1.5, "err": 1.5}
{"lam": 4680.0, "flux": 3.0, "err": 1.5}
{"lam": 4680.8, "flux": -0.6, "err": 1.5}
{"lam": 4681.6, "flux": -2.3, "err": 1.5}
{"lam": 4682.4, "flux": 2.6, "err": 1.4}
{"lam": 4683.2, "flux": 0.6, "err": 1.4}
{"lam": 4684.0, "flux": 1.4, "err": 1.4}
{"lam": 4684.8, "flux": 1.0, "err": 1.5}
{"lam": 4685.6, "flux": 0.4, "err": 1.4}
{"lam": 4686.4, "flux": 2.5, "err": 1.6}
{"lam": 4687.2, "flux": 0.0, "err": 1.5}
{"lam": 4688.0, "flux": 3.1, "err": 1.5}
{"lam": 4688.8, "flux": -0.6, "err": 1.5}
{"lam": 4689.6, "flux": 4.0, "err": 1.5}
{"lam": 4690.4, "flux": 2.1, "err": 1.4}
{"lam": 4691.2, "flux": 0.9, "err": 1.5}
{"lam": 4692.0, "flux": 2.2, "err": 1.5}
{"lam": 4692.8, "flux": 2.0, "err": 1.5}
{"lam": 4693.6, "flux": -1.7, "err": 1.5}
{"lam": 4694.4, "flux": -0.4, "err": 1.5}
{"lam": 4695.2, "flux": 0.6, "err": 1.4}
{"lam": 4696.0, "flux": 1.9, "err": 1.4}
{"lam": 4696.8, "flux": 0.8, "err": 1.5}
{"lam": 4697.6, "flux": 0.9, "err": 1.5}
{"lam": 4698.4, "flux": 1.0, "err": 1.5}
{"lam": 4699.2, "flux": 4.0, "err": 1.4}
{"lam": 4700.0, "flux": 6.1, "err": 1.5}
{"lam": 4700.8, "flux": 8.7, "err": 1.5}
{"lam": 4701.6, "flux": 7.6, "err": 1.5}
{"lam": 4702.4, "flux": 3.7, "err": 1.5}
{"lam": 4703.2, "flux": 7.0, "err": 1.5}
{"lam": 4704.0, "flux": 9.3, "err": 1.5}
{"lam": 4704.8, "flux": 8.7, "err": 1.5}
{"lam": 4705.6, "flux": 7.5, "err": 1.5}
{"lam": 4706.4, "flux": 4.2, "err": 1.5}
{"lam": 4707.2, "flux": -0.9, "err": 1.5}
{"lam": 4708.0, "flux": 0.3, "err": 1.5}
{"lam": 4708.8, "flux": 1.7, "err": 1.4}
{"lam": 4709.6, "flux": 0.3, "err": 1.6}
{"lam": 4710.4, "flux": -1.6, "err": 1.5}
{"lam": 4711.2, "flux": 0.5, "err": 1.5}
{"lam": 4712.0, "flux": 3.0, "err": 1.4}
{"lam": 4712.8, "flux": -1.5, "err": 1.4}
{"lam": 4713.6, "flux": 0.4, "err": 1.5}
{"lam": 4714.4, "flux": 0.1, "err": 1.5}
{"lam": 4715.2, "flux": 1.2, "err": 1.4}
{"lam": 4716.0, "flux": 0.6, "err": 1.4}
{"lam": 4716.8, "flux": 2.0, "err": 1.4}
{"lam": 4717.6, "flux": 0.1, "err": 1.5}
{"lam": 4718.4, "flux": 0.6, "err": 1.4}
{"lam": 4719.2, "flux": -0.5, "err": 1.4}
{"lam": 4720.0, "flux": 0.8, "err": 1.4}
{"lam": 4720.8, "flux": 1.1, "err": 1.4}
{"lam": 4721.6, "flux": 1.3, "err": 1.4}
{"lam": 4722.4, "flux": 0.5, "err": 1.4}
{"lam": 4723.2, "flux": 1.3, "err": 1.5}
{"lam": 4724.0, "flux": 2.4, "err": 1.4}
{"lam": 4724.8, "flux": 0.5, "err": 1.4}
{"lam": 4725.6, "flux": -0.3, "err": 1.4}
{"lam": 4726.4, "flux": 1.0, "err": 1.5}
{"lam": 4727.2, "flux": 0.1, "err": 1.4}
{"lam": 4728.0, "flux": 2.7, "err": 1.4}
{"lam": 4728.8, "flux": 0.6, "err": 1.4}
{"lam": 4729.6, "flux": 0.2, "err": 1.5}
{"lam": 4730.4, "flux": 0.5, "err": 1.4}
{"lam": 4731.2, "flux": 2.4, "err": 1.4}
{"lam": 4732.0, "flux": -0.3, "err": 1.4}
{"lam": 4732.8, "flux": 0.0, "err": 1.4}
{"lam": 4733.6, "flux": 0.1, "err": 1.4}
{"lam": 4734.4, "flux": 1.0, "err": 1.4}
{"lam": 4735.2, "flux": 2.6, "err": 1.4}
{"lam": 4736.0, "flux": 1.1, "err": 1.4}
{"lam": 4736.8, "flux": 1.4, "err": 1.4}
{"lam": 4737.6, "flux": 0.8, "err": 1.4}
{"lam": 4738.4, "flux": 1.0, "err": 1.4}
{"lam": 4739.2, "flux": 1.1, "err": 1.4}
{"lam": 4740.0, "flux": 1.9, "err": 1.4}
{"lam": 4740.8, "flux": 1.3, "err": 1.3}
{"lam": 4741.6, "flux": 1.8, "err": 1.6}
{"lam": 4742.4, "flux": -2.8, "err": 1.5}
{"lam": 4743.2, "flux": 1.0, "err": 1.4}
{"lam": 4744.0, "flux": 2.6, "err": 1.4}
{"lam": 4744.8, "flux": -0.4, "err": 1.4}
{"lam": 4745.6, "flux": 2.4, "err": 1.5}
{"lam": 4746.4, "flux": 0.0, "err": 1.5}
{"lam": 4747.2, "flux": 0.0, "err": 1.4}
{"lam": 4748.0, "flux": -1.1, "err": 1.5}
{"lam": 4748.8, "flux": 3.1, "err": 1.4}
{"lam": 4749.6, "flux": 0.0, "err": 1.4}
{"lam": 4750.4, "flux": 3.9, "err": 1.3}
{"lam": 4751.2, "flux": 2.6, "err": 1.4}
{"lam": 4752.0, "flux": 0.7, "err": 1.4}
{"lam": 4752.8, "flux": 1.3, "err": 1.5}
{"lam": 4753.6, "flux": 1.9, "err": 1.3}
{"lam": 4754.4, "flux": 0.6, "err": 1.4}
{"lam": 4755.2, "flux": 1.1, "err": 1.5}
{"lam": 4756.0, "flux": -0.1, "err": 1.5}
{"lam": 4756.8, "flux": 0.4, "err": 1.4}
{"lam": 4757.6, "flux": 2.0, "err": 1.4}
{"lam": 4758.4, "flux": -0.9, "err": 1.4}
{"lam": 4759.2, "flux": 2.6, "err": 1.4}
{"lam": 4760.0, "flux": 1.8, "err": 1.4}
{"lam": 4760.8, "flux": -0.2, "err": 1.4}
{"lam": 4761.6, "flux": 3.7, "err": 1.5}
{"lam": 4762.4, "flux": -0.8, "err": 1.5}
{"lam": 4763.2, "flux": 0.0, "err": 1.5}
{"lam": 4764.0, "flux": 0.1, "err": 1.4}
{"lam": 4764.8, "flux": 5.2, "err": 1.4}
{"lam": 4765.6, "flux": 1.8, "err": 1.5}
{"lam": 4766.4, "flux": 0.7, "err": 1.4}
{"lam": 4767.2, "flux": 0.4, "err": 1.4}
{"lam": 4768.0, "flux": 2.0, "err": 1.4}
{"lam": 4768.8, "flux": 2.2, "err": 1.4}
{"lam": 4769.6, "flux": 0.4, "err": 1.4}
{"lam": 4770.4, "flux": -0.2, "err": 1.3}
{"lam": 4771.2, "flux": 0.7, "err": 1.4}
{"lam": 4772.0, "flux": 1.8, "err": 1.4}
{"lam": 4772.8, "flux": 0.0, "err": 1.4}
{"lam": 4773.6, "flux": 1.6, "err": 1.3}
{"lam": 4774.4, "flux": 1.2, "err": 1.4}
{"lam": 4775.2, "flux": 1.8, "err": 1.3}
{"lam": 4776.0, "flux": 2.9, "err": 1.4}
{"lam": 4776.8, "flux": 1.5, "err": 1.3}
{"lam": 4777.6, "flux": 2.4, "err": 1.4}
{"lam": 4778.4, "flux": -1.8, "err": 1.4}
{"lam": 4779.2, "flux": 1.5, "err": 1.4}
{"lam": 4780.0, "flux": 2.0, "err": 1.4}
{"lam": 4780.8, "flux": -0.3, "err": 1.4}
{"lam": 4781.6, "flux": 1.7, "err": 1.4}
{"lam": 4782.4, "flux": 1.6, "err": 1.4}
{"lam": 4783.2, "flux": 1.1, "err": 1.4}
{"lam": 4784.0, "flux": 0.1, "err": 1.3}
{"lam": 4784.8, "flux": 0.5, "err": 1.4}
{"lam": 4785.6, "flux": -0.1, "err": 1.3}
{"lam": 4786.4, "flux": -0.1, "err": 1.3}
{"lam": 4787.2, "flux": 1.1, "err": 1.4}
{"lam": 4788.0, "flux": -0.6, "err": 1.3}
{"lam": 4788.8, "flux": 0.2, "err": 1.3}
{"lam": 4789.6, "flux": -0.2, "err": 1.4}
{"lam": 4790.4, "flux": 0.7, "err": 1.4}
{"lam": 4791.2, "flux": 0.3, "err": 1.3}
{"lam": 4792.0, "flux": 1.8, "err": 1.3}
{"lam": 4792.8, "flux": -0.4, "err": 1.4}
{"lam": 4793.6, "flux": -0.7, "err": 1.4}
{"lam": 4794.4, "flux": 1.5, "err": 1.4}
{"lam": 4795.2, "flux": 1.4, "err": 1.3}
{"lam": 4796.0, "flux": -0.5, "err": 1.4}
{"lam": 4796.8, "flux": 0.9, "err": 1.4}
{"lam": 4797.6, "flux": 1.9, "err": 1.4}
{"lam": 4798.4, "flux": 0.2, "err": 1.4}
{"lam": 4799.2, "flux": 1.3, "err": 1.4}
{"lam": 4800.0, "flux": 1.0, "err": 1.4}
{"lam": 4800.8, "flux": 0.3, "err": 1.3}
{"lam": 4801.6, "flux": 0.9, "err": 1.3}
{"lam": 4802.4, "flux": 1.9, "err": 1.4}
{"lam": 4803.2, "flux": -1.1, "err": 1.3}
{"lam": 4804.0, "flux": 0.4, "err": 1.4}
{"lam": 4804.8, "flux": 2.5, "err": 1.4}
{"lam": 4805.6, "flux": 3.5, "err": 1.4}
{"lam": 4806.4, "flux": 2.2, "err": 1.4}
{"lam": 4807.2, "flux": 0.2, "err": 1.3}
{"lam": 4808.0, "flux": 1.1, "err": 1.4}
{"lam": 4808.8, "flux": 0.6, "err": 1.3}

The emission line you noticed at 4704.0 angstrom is [O II]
